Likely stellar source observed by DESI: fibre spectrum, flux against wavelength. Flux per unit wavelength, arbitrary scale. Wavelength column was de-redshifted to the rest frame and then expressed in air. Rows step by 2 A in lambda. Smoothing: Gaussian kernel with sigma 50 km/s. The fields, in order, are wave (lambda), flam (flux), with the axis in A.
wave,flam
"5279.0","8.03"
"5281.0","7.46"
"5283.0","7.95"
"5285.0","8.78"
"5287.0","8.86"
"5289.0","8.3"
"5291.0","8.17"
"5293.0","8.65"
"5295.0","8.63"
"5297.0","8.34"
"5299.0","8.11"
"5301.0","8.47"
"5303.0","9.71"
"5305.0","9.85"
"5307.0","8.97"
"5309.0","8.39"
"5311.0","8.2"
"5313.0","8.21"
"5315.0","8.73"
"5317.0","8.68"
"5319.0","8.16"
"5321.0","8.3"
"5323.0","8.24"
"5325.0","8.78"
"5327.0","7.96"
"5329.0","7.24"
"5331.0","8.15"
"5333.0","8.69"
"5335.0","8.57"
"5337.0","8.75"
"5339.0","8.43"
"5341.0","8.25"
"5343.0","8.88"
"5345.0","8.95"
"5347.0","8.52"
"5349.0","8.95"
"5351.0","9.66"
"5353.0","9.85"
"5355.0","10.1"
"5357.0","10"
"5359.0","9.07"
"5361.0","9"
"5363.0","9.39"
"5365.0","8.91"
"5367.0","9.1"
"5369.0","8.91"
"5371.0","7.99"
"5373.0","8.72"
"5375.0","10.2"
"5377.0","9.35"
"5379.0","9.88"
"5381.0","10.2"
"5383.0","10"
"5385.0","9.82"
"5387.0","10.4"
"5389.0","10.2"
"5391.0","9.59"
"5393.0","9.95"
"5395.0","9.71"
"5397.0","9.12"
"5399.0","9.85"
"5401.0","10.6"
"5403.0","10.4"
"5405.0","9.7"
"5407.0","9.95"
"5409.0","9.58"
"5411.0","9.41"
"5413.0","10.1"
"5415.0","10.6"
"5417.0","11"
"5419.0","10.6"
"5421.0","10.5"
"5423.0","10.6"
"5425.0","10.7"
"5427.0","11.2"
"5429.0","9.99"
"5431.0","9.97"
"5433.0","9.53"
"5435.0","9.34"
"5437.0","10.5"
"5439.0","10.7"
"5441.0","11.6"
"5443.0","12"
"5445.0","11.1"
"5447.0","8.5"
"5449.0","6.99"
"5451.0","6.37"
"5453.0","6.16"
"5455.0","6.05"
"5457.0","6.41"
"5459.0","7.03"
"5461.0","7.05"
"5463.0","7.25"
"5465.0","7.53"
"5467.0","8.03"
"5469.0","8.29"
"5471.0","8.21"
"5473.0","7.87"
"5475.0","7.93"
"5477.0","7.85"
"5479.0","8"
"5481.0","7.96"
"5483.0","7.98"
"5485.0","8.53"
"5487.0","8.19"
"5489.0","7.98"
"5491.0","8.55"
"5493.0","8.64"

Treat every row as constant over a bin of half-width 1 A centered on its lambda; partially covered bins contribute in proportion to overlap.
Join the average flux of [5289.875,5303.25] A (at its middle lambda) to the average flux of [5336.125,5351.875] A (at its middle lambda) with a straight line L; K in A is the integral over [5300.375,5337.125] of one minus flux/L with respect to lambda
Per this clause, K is 0.5 A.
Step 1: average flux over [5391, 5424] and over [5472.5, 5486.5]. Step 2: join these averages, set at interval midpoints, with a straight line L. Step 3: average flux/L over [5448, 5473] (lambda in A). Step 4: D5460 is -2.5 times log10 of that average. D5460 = 0.195 mag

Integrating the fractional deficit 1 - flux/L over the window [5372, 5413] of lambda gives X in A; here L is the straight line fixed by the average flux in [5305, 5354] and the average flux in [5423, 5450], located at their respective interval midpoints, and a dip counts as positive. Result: -1.4 A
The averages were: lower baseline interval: 8.59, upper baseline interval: 10.2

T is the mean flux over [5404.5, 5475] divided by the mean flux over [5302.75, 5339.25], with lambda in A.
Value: 1.07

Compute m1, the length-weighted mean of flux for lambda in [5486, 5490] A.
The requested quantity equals 8.09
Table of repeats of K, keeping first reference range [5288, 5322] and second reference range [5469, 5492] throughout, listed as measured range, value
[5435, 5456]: -2.1 A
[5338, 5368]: -2.4 A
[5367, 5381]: -1.4 A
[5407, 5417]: -2.1 A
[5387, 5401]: -2.5 A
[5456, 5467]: 1.4 A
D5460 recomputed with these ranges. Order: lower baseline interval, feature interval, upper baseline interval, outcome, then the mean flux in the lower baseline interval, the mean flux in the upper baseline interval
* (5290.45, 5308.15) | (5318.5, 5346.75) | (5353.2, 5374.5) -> 0.07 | 8.78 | 9.17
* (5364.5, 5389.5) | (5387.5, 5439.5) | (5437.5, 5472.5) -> -0.14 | 9.51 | 8.22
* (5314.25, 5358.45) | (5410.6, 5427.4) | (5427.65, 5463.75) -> -0.20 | 8.72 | 8.73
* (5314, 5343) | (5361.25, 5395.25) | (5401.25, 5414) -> -0.02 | 8.37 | 9.9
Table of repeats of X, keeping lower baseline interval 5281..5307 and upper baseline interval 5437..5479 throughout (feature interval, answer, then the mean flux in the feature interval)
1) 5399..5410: -2.2 A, 10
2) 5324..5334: 0.4 A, 8.16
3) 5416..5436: -5.0 A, 10.3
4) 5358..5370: -0.9 A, 9.06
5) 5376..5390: -2.7 A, 9.98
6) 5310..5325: 0.3 A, 8.39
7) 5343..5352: -0.6 A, 9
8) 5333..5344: -0.1 A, 8.59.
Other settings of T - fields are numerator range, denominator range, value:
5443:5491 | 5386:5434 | 0.77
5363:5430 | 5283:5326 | 1.15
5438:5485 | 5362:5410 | 0.84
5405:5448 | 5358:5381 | 1.13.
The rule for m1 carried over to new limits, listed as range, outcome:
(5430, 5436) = 9.61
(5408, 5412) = 9.5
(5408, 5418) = 10.1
